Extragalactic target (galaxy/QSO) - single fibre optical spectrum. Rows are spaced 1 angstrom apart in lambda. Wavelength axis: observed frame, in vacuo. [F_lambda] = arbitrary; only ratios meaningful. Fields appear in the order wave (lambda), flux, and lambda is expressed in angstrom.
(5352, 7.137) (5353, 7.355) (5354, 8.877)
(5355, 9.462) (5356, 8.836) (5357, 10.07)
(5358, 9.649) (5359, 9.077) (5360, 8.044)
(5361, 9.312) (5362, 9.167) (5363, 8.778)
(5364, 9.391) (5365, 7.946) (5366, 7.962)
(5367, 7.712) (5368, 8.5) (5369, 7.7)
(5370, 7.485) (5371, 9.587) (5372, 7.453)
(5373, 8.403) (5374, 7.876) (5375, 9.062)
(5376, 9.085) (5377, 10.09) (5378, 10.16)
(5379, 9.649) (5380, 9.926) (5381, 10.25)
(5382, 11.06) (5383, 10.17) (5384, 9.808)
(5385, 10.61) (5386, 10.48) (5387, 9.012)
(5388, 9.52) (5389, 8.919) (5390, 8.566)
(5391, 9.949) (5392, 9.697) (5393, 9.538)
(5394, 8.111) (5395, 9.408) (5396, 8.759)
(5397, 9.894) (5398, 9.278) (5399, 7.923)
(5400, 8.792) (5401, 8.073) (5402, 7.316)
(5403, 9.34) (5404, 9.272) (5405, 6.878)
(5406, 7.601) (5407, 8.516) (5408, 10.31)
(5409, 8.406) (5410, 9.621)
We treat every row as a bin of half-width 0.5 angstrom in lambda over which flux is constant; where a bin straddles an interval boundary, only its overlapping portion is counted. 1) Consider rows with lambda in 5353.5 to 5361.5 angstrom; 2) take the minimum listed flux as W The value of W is 8.044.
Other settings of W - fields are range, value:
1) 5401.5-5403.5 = 7.316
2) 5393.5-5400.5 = 7.923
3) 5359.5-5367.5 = 7.712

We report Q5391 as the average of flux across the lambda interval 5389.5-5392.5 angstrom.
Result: 9.4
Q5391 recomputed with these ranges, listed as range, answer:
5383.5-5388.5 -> 9.89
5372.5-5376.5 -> 8.61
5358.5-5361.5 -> 8.81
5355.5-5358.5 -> 9.52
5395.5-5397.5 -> 9.33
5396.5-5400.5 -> 8.97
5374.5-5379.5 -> 9.61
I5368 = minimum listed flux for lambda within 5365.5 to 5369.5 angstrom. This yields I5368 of 7.7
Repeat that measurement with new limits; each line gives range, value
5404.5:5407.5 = 6.878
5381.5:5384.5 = 9.808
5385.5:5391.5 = 8.566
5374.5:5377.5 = 9.062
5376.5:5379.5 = 9.649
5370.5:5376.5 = 7.453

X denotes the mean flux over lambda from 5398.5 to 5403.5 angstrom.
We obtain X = 8.29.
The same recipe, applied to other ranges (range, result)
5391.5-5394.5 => 9.12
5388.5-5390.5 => 8.74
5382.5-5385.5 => 10.2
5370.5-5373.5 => 8.48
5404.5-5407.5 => 7.67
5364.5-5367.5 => 7.87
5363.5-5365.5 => 8.67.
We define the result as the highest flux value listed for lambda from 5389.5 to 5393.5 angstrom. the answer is 9.949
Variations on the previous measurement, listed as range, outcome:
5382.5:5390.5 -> 10.61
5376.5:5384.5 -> 11.06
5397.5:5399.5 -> 9.278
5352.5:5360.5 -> 10.07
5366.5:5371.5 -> 9.587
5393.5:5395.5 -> 9.408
